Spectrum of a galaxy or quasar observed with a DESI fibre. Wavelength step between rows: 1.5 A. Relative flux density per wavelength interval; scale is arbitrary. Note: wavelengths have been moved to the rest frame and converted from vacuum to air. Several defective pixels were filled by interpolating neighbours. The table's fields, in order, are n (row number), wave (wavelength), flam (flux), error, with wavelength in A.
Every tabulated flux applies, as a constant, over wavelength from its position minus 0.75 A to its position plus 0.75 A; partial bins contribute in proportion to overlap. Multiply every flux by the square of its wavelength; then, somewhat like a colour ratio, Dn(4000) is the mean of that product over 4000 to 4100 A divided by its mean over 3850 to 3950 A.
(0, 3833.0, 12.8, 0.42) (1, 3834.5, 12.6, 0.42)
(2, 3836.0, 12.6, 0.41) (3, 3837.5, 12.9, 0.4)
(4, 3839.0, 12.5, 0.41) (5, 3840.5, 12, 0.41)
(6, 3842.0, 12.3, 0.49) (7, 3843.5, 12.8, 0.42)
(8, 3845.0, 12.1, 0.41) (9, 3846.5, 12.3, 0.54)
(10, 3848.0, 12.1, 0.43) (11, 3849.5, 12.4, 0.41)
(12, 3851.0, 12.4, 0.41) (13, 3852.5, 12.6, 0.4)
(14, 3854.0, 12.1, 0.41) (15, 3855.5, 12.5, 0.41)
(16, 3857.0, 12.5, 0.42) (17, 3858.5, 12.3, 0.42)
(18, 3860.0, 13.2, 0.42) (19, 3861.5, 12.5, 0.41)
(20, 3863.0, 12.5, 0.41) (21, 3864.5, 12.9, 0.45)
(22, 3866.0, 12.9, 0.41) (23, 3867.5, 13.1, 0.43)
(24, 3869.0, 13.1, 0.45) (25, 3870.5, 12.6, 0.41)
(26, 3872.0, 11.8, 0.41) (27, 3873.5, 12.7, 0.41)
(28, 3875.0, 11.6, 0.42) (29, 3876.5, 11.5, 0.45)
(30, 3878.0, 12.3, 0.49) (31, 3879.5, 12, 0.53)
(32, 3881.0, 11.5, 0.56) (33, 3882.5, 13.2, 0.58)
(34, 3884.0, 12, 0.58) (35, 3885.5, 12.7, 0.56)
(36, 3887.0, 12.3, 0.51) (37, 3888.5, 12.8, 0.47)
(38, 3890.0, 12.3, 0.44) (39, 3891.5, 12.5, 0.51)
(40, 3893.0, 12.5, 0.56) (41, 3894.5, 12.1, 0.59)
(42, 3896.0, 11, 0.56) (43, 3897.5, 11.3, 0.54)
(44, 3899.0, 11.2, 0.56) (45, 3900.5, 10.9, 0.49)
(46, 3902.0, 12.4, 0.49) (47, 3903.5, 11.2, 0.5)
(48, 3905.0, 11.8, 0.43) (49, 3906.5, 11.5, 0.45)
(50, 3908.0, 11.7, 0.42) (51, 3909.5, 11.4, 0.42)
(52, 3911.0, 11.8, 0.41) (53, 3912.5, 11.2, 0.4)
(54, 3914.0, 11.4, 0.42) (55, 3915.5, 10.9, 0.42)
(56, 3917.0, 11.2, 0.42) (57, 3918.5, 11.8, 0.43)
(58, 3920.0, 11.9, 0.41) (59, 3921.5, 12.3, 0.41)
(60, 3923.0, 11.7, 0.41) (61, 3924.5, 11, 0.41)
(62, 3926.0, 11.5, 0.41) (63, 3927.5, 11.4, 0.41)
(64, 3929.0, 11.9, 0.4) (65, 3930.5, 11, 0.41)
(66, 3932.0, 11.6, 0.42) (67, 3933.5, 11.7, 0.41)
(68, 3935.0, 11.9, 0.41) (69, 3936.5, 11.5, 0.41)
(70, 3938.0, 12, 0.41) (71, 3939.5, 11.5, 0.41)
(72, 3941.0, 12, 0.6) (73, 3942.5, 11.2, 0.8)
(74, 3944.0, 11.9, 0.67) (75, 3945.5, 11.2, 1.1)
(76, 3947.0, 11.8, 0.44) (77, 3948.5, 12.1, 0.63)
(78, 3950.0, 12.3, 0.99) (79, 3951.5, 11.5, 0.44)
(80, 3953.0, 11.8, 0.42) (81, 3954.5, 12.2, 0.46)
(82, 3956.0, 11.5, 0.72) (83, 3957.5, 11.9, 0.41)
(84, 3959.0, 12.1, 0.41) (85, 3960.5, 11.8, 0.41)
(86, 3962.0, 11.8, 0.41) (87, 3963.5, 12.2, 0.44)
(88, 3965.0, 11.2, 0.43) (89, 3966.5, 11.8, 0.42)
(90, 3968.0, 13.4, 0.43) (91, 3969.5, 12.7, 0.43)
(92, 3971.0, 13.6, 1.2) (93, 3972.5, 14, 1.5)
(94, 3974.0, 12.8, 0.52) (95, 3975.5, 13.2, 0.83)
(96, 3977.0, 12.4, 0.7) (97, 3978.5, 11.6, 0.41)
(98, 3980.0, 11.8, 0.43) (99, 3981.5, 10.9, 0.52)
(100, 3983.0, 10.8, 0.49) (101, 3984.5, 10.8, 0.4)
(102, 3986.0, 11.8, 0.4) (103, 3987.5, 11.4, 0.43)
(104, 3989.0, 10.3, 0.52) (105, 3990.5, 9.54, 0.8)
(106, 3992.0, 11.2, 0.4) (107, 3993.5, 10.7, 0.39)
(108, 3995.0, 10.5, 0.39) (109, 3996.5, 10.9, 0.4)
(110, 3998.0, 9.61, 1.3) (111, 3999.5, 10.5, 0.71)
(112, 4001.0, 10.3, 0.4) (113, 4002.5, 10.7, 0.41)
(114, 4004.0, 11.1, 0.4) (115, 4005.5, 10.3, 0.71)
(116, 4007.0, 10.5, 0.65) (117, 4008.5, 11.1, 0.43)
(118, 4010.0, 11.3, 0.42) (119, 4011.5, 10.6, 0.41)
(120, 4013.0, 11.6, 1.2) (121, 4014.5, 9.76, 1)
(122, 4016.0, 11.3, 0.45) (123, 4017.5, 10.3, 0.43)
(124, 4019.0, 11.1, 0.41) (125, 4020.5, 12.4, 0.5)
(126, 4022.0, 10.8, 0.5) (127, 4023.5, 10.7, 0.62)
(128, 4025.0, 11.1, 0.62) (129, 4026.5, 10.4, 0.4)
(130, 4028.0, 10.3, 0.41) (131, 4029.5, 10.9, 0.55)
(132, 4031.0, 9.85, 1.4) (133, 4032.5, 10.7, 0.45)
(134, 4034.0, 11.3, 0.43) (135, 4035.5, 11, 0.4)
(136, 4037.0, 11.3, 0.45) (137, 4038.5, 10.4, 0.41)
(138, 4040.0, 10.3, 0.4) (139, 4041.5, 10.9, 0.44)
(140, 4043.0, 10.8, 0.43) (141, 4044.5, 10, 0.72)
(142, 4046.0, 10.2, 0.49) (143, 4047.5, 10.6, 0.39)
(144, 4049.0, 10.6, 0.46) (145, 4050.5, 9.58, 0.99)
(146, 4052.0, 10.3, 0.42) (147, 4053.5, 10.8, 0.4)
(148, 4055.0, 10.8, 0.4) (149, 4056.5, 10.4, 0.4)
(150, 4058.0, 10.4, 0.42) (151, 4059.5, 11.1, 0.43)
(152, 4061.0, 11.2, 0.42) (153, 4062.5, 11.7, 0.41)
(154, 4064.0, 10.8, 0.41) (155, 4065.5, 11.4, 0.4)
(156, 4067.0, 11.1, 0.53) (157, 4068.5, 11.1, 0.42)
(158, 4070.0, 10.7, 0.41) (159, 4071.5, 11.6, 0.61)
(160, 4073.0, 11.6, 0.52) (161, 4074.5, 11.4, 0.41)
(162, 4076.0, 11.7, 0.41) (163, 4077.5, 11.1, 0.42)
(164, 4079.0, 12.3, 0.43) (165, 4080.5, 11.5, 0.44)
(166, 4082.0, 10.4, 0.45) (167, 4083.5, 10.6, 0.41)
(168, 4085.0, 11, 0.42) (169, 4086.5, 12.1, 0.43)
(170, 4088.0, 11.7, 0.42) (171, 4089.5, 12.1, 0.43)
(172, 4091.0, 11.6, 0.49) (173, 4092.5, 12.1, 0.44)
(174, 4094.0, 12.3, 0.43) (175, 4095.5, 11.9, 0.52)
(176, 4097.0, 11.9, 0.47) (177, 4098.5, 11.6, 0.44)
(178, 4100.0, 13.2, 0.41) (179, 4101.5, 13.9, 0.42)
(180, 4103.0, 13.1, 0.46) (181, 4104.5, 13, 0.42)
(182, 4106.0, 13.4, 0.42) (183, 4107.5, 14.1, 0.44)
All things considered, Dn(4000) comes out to 1.0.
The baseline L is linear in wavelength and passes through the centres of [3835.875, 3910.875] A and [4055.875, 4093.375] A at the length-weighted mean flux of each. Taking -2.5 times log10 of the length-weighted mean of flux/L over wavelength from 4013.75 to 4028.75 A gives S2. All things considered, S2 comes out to 0.07 mag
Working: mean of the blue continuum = 12.2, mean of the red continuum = 11.3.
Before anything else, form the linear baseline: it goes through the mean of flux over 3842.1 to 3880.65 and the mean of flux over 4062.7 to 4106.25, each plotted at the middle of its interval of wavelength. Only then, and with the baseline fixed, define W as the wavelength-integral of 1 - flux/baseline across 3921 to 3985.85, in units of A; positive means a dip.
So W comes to 1.4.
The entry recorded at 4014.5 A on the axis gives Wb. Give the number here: 9.76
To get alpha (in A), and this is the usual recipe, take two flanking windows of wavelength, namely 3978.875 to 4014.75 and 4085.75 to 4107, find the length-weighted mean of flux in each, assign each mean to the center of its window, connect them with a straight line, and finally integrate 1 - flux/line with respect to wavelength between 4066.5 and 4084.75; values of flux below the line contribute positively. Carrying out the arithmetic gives 1.3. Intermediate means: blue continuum 10.8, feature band 11.3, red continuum 12.4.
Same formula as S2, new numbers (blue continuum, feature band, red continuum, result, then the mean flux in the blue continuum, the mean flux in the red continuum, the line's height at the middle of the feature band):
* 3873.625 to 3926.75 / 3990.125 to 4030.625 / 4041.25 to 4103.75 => 0.075 mag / 11.8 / 11.3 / 11.5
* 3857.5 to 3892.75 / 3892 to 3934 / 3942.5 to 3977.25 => 0.072 mag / 12.4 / 12.2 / 12.3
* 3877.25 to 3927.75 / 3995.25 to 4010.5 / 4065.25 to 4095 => 0.097 mag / 11.8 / 11.5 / 11.6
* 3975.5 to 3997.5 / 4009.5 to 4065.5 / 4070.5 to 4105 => 0.072 mag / 11.1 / 11.9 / 11.5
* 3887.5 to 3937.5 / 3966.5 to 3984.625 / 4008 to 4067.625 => -0.106 mag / 11.7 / 10.8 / 11.2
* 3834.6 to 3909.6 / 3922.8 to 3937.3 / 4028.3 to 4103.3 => 0.038 mag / 12.2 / 11.2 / 11.9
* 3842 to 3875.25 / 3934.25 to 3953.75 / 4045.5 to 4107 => 0.033 mag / 12.5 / 11.5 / 12.1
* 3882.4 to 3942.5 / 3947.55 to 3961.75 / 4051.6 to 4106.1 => -0.020 mag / 11.7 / 11.6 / 11.7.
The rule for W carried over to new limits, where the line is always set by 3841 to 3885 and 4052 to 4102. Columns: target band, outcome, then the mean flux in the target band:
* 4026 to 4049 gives 2.0 A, 10.6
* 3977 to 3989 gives 0.6 A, 11.3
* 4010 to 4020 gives 0.7 A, 10.9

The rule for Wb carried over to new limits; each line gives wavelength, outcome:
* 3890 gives 12.3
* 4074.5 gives 11.4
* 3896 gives 11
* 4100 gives 13.2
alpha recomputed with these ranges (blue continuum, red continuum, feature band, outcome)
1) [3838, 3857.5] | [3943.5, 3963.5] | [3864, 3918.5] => 0.80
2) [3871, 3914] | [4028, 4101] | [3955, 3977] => -1.64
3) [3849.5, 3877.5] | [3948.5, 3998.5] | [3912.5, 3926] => 0.66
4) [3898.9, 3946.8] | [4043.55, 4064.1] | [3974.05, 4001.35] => 0.04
